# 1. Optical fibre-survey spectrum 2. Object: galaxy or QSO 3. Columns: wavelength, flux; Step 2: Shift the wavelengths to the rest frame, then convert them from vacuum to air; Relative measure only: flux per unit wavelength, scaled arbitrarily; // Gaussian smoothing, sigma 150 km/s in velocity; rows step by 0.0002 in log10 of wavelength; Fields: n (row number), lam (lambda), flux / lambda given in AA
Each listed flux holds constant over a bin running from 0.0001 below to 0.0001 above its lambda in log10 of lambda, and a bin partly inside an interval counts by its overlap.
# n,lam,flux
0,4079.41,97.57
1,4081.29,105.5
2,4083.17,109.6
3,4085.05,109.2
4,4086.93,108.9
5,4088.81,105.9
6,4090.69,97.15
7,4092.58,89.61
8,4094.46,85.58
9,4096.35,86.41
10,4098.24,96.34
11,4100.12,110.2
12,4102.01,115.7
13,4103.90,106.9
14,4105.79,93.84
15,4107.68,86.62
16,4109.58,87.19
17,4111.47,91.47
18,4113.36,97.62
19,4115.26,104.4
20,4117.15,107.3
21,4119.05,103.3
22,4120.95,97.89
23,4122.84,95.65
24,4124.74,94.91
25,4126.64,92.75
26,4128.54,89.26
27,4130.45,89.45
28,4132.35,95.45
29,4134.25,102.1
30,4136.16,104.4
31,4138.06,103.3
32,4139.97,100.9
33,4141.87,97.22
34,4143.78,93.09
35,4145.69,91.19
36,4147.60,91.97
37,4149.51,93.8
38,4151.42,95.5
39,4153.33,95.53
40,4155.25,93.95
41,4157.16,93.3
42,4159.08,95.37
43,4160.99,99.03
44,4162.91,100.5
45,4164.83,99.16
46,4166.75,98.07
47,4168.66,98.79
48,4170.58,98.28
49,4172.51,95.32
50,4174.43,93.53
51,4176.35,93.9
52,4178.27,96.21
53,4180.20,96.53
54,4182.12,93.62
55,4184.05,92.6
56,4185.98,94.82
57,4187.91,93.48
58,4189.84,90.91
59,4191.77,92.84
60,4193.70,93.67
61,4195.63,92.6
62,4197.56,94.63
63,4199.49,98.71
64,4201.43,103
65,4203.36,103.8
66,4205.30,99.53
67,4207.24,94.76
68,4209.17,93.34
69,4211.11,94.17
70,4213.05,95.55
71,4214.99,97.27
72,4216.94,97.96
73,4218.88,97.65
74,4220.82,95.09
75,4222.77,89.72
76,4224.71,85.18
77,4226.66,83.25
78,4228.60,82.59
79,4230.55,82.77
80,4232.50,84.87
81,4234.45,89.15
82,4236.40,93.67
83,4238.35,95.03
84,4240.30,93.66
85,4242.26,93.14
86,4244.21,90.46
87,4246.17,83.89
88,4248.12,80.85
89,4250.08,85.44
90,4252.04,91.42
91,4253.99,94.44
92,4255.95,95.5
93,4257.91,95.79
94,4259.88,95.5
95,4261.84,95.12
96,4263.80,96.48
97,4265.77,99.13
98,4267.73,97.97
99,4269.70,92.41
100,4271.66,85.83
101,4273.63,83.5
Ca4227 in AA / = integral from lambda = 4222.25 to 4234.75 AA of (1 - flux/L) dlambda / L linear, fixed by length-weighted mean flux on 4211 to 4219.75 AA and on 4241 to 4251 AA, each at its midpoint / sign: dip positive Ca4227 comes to 1.0 AA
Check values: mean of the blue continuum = 96.7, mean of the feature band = 85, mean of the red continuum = 86.9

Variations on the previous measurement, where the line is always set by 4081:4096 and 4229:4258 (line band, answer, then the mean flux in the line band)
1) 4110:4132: 0.43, 96.5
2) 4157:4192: -0.41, 95.7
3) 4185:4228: -1.03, 94.5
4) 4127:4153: 0.30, 95.9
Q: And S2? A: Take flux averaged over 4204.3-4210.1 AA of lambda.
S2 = 96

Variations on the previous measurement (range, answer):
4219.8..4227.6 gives 88.4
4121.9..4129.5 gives 93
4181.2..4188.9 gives 93.5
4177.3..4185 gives 94.7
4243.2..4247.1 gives 87.3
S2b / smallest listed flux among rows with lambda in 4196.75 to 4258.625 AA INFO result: 80.85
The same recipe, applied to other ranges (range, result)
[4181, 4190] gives 90.91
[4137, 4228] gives 83.25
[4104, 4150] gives 86.62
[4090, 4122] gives 85.58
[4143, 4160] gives 91.19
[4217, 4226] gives 85.18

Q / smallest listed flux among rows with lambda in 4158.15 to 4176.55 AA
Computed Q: 93.53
